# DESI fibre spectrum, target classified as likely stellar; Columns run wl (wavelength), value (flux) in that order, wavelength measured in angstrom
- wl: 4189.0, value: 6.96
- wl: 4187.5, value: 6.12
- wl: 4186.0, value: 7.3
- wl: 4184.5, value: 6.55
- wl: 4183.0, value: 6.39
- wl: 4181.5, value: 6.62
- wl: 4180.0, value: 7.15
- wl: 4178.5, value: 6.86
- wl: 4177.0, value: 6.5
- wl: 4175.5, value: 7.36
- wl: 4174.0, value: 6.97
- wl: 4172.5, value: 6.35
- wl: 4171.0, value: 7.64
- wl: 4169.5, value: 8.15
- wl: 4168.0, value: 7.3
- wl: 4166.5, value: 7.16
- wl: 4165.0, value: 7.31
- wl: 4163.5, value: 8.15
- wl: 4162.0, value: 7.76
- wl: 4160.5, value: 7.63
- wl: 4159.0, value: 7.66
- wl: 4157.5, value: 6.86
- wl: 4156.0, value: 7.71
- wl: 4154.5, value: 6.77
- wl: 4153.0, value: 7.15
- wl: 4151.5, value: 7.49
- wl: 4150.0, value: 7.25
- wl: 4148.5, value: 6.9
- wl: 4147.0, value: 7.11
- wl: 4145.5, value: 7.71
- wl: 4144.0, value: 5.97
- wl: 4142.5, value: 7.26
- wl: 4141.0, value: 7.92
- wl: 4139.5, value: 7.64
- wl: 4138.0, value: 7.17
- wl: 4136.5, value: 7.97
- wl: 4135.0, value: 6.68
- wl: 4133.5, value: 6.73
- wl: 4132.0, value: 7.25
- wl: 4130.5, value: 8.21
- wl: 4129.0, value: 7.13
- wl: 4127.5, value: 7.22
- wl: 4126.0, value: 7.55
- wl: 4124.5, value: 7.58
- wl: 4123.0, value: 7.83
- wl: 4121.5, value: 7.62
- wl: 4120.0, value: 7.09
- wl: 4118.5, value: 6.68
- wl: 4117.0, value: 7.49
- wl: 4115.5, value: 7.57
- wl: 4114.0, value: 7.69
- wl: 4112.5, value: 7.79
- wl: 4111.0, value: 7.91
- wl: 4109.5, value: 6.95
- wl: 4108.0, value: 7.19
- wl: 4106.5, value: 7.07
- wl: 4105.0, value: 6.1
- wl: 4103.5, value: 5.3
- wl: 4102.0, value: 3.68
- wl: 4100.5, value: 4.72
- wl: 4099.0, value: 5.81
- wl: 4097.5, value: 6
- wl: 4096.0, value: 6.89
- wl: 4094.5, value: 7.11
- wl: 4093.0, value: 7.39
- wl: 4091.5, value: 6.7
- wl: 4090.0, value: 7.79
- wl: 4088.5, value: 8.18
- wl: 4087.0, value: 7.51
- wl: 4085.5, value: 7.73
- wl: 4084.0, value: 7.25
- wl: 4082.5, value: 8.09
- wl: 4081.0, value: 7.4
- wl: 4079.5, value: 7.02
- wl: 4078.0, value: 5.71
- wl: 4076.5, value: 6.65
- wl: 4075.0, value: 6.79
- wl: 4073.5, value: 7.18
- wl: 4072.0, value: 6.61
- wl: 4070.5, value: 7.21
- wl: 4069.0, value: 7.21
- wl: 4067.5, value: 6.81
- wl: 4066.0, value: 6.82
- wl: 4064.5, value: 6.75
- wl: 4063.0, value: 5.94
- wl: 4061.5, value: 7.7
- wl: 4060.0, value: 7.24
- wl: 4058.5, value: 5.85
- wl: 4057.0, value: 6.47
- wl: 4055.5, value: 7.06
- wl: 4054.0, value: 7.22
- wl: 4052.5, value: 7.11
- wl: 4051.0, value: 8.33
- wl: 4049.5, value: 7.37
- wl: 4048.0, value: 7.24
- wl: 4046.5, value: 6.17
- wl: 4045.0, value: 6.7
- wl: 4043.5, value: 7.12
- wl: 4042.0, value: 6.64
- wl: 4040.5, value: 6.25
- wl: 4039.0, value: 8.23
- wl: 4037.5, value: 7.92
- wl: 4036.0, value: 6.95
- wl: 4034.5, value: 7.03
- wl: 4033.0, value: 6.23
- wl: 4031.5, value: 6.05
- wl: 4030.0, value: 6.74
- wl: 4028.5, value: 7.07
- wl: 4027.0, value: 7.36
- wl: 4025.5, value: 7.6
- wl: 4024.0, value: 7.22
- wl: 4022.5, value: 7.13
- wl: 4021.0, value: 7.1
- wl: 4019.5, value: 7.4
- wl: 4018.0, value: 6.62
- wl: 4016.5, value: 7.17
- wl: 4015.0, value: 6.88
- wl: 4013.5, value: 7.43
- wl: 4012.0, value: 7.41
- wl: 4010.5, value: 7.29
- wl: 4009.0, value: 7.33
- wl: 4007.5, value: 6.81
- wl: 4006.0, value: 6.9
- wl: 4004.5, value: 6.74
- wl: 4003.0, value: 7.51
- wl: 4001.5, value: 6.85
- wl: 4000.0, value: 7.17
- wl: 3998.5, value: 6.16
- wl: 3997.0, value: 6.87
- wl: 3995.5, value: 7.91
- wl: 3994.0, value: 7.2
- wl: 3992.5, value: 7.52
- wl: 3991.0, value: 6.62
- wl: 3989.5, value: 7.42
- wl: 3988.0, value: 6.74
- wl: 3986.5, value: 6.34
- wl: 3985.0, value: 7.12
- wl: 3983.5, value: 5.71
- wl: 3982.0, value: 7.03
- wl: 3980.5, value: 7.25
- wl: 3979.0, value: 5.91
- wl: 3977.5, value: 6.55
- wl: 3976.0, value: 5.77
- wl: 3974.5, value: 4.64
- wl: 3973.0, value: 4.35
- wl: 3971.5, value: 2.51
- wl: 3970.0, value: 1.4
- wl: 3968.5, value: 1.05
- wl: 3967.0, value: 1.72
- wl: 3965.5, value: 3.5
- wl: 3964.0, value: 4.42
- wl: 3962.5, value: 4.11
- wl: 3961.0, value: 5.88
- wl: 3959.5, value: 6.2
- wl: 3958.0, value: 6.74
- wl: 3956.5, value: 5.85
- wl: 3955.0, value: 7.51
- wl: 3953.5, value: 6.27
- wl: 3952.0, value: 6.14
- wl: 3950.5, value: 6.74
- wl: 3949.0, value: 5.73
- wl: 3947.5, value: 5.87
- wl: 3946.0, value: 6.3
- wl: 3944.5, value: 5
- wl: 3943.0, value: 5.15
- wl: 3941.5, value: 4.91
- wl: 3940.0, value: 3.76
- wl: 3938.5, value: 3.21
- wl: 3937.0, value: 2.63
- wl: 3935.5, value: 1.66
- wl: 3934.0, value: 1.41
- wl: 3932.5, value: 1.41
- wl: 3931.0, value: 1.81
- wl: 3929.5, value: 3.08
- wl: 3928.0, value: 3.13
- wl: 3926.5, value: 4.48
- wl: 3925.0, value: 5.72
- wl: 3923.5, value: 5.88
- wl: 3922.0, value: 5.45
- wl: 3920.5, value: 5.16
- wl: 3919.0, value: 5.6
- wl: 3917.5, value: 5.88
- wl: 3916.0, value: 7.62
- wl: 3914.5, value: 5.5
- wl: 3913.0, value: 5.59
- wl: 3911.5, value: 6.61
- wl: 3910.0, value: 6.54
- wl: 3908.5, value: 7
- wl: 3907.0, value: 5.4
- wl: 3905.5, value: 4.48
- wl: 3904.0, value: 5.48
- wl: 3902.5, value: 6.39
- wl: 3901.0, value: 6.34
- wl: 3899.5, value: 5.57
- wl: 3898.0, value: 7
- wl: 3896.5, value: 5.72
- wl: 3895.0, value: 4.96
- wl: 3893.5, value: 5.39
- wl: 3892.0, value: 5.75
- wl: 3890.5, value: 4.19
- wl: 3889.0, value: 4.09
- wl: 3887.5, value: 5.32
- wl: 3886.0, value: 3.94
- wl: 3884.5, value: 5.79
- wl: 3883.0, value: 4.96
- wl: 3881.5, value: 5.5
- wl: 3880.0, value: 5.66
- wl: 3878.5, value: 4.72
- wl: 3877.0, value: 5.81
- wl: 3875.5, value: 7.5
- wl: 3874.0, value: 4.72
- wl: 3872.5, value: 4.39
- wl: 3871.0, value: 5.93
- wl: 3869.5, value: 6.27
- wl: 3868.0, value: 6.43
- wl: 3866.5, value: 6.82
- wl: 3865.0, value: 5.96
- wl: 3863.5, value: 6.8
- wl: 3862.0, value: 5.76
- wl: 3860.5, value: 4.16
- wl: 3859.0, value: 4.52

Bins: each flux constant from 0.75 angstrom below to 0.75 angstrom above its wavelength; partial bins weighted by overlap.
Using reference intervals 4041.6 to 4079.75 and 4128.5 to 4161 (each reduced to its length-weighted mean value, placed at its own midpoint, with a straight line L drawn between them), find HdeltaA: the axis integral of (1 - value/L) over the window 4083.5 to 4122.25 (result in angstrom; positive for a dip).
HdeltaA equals 1.0 angstrom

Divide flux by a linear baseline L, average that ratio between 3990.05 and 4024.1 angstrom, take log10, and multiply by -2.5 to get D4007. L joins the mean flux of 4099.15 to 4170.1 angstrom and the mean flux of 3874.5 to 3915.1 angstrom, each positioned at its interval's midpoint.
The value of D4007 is -0.125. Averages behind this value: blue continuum 5.59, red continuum 7.16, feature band 7.1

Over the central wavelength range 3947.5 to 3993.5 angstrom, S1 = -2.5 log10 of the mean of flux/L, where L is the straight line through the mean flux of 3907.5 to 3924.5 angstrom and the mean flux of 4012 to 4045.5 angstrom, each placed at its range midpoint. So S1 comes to 0.19 mag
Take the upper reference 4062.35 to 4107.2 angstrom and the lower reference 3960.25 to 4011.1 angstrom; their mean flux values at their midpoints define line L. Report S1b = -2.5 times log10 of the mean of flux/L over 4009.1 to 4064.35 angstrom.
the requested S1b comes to -0.12 mag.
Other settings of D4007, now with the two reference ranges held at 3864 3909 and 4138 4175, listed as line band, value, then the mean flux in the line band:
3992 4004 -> -0.13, 7.13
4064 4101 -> -0.02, 6.95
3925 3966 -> 0.29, 4.58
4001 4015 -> -0.12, 7.13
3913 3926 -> 0.00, 5.81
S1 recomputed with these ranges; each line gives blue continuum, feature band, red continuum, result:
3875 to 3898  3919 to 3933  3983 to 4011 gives 0.381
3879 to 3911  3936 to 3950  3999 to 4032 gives 0.289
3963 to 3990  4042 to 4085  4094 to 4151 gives -0.133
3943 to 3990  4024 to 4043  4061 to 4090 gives -0.093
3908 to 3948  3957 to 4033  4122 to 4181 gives -0.135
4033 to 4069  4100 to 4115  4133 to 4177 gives 0.106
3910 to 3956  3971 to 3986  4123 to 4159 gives -0.065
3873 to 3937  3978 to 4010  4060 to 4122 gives -0.163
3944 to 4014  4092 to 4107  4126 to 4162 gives 0.158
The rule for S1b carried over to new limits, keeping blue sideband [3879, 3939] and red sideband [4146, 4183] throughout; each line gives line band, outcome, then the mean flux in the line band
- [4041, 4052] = -0.146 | 7.06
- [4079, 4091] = -0.169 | 7.61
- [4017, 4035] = -0.164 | 6.96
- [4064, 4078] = -0.073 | 6.83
